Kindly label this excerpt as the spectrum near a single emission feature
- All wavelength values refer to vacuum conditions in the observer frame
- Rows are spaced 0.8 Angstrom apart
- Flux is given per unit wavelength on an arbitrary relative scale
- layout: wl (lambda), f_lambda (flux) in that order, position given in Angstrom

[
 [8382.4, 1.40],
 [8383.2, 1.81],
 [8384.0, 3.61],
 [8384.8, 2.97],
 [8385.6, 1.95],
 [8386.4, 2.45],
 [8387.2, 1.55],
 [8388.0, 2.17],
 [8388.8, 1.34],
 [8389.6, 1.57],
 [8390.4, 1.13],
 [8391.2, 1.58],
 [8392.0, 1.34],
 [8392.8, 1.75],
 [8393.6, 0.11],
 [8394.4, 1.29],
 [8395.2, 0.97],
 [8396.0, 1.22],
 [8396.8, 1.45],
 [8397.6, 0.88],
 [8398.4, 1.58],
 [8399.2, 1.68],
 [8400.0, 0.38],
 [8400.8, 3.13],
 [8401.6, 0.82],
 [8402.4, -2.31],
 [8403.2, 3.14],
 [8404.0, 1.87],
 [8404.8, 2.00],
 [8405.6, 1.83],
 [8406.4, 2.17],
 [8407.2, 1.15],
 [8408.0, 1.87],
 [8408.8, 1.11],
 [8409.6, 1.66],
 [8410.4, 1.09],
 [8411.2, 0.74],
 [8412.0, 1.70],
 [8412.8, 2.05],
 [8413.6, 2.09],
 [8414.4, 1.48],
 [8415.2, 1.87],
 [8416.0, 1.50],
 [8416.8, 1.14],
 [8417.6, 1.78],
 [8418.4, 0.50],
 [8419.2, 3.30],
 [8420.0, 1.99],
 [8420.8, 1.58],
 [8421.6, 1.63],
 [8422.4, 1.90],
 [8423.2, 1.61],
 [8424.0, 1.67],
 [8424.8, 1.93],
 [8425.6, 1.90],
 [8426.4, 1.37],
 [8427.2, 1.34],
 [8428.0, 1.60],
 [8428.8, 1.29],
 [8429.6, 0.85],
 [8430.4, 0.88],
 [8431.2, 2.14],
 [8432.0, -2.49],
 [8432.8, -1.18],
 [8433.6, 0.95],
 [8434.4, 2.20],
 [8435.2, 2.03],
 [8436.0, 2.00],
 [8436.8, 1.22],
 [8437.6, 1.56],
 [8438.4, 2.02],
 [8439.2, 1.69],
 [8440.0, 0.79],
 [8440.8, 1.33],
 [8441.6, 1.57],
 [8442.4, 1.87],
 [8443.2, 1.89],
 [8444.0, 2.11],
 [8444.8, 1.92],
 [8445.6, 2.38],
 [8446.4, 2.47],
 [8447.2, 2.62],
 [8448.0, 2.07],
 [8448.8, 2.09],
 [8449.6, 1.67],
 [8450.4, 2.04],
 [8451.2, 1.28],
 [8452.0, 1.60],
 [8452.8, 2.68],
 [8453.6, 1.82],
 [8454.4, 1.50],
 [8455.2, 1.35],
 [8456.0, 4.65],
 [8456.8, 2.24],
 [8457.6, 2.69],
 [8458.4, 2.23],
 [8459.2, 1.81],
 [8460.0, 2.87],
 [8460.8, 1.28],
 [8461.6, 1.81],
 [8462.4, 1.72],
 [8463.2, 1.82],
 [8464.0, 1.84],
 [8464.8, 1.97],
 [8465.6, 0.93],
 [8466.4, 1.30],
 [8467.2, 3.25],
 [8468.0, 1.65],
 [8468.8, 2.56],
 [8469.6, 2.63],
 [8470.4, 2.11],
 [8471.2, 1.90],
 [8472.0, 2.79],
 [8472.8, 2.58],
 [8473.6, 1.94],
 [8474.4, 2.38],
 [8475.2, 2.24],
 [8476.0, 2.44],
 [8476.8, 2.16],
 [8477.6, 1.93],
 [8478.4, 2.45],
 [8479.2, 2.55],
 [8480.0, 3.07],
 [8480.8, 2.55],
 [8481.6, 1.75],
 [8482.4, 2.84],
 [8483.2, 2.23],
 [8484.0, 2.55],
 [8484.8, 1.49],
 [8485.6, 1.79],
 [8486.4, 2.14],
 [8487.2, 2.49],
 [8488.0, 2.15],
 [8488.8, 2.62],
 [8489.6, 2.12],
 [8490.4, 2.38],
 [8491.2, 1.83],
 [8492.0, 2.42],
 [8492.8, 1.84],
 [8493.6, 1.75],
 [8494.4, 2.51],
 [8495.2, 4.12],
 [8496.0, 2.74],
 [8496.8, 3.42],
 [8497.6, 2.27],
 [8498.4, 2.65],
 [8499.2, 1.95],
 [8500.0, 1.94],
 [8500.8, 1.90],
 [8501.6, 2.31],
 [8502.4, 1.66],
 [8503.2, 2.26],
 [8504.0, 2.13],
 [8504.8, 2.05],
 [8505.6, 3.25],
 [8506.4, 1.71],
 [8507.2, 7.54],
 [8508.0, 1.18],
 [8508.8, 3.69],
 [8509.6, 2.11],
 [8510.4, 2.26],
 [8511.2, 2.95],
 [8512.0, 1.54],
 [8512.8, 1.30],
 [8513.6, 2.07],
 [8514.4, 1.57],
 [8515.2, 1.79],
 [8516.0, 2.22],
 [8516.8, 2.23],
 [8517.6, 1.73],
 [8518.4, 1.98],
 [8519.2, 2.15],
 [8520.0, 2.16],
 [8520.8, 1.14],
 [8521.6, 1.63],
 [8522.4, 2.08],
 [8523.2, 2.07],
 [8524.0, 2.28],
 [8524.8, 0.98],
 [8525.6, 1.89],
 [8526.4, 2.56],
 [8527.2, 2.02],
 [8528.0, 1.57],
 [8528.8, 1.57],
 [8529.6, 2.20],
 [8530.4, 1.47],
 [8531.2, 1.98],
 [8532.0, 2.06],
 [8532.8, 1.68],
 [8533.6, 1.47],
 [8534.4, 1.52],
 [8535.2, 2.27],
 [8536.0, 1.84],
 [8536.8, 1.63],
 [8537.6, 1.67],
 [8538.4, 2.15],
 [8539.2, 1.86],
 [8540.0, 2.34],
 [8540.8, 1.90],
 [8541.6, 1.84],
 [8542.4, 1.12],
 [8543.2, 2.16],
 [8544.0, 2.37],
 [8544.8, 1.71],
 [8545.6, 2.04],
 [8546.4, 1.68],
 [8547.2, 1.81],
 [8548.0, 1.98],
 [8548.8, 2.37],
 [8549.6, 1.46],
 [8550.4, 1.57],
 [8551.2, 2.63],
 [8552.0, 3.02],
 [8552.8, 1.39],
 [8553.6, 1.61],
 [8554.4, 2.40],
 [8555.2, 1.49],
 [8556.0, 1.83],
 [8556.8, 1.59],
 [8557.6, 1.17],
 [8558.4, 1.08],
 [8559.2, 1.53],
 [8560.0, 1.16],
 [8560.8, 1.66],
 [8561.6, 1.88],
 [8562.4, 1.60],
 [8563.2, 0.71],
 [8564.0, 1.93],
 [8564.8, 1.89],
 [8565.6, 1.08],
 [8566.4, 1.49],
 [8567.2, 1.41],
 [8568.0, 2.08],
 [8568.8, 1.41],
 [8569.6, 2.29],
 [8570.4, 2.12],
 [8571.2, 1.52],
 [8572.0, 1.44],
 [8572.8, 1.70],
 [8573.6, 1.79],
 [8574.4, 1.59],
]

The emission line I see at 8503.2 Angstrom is Mg II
